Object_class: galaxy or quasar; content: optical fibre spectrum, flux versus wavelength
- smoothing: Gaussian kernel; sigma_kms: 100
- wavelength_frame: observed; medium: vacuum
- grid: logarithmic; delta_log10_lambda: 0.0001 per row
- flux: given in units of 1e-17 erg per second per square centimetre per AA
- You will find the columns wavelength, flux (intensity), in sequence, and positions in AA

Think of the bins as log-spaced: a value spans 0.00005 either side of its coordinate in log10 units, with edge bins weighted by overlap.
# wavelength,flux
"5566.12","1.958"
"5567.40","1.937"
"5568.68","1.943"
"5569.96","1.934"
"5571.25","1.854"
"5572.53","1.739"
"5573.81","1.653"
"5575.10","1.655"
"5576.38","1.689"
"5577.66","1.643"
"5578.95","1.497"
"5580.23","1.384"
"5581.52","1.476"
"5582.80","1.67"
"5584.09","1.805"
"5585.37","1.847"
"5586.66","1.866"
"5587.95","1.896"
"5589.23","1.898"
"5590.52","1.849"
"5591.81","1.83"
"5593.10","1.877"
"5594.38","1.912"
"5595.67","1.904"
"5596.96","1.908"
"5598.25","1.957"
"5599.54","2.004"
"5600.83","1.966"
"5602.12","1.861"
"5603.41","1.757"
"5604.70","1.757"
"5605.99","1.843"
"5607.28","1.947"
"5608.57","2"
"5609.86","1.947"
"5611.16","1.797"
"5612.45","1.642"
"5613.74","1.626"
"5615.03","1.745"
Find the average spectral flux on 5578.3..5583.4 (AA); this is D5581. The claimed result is 1.51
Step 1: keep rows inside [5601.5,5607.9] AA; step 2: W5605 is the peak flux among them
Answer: 1.947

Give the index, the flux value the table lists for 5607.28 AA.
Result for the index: 1.947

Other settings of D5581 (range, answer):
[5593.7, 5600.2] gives 1.94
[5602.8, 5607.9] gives 1.83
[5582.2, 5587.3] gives 1.8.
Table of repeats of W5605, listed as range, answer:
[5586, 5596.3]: 1.912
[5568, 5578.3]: 1.943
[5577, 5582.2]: 1.643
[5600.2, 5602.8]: 1.966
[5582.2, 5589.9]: 1.898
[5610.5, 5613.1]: 1.797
